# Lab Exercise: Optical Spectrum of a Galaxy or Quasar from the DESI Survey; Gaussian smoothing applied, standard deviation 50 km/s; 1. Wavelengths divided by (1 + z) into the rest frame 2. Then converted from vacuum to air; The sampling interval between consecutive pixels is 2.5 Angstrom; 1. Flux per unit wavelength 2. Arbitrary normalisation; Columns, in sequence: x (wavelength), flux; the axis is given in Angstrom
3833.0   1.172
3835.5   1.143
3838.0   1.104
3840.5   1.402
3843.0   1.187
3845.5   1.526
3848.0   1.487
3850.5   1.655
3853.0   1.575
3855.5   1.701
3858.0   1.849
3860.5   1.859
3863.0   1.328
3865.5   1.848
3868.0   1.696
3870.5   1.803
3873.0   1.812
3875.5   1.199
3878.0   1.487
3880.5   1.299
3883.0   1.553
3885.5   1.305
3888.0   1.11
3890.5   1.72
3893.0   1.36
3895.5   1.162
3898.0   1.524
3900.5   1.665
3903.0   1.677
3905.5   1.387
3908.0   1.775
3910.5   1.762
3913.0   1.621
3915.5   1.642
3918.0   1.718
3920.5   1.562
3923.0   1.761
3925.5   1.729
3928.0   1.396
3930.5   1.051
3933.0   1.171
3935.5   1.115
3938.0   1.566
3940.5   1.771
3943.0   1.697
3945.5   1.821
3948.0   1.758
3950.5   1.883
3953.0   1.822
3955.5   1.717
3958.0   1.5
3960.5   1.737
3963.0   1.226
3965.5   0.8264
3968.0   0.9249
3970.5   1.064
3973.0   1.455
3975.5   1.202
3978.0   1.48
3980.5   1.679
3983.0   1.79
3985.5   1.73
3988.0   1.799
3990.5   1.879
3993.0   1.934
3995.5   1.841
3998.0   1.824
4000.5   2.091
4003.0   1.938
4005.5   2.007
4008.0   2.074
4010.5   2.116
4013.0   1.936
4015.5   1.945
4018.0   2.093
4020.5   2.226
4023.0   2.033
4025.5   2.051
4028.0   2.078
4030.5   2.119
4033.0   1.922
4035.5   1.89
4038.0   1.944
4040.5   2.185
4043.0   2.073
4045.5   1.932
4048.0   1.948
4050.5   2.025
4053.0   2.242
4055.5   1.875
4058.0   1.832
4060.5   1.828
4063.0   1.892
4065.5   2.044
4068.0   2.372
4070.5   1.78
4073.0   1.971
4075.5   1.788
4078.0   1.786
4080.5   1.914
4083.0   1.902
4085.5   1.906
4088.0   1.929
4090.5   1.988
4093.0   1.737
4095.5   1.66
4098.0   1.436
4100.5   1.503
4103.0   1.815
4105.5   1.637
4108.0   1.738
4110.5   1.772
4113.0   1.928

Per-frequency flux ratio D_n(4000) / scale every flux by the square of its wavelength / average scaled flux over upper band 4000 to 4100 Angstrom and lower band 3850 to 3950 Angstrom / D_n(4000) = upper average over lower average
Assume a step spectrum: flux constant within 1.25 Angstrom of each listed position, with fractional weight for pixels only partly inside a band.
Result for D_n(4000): 1.3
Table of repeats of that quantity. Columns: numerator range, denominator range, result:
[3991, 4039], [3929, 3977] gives 1.44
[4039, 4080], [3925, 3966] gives 1.37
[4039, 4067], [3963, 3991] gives 1.46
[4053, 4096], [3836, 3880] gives 1.37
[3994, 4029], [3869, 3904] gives 1.46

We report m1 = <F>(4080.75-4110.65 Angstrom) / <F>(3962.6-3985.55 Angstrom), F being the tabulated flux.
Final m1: 1.33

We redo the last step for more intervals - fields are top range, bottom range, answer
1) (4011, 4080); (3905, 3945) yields 1.28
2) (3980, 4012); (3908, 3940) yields 1.25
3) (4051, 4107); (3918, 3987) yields 1.24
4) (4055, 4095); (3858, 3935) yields 1.24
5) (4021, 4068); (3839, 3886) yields 1.29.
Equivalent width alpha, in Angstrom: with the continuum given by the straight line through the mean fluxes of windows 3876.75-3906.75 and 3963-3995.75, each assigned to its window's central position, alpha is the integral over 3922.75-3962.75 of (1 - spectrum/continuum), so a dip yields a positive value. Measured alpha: -3.09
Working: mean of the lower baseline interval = 1.44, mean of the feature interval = 1.58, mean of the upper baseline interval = 1.49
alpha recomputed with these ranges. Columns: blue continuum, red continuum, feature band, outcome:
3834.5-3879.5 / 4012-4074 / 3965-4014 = 4.93 Angstrom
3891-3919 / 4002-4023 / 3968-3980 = 3.79 Angstrom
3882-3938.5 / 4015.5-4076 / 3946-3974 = 3.64 Angstrom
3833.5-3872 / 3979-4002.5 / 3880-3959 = 6.24 Angstrom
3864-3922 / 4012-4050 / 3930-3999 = 9.56 Angstrom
